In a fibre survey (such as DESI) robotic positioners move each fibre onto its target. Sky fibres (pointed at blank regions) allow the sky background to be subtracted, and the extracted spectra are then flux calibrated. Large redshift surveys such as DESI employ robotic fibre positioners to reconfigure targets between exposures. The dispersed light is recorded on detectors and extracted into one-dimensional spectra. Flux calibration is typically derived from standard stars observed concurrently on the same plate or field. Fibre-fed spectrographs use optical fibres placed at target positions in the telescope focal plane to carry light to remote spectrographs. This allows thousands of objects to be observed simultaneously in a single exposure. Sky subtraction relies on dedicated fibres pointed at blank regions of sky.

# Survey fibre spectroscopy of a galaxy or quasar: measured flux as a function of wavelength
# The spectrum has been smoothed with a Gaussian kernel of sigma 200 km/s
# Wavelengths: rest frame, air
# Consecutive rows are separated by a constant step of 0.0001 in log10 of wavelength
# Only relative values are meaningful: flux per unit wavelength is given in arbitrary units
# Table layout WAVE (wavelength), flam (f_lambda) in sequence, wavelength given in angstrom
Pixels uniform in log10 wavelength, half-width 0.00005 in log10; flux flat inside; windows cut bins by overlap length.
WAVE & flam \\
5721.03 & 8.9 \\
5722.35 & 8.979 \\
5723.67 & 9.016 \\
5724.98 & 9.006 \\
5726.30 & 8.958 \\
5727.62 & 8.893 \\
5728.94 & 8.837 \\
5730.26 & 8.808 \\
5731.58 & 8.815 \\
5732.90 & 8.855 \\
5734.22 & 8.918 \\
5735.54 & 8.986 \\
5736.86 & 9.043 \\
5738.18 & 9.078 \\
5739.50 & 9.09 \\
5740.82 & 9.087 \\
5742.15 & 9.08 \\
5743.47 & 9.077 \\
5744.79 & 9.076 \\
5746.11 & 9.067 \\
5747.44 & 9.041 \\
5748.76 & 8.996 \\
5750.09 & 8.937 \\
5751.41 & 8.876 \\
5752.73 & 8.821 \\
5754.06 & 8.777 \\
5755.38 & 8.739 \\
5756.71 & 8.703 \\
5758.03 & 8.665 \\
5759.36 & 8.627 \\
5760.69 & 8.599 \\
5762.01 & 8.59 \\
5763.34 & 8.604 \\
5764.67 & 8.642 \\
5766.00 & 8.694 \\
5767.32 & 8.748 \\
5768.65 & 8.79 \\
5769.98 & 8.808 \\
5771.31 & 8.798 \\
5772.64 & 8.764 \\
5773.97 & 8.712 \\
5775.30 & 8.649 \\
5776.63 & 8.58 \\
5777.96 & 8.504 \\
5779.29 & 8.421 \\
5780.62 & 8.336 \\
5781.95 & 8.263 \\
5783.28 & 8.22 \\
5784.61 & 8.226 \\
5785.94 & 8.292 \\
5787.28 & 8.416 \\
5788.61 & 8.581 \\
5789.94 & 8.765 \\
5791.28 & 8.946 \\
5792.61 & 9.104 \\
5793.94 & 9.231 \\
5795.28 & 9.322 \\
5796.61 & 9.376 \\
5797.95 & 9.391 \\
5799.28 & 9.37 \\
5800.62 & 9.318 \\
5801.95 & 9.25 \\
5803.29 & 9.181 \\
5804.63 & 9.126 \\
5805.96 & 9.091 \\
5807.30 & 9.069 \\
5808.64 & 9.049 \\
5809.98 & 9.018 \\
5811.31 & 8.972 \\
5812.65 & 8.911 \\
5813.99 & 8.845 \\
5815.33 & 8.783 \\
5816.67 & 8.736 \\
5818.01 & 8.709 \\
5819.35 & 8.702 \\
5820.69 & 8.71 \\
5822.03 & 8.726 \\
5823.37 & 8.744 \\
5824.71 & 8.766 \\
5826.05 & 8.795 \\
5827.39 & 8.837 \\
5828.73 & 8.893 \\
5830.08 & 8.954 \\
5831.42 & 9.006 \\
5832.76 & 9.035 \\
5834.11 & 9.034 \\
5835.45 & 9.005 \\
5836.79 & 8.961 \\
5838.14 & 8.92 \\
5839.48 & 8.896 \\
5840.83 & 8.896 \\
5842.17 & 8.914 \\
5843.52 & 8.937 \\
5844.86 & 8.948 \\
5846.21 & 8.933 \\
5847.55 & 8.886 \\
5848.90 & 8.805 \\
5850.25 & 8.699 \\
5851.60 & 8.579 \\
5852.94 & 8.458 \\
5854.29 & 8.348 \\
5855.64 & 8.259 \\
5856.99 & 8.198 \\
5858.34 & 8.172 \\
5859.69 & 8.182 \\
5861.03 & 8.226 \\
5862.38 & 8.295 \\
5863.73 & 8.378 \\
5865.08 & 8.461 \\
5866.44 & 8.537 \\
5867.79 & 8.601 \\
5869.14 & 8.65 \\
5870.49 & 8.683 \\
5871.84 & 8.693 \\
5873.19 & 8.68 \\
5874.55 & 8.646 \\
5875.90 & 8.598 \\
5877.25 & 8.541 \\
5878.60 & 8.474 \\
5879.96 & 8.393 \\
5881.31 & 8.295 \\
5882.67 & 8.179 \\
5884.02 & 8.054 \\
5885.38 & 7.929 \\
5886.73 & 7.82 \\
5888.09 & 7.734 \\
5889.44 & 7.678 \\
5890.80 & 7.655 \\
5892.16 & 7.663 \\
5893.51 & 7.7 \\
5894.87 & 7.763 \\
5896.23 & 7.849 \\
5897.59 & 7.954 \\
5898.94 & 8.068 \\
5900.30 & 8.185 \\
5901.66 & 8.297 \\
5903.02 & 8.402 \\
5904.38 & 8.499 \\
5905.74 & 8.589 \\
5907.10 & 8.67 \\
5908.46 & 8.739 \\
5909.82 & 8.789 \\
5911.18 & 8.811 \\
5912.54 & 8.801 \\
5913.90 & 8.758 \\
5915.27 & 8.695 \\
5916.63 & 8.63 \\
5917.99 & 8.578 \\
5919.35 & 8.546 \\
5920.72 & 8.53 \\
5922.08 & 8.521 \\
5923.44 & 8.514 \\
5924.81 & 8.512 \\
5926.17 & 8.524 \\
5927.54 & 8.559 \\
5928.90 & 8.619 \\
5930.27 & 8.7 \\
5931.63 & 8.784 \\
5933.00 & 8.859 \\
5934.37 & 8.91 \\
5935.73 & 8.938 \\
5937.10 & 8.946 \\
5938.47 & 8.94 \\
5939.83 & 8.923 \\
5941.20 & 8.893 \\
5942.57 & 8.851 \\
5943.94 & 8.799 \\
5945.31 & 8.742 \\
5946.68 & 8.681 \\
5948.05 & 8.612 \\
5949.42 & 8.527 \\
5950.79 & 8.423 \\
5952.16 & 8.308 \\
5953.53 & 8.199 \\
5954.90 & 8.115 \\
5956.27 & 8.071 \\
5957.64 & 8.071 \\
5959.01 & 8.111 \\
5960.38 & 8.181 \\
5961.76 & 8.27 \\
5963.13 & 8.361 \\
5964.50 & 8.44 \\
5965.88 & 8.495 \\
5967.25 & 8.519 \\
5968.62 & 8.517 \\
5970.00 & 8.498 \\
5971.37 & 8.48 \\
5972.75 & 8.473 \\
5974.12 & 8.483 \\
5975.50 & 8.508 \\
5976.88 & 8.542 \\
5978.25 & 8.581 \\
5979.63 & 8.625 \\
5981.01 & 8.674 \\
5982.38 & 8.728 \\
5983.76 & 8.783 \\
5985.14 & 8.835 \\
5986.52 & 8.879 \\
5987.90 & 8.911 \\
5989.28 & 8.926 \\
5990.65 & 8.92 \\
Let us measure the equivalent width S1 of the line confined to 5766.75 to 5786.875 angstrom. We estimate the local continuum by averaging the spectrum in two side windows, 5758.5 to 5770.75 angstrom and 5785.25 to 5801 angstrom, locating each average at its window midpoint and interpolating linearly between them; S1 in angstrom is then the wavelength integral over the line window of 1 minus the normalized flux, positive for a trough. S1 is 0.6 angstrom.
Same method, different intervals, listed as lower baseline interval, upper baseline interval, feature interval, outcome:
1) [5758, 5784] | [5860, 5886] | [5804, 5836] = -1.41 angstrom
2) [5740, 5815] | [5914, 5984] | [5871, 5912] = 1.93 angstrom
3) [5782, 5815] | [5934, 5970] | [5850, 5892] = 2.10 angstrom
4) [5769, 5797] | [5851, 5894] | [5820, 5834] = -0.62 angstrom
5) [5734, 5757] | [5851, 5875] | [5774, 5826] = -0.64 angstrom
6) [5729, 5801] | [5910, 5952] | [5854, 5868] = 0.68 angstrom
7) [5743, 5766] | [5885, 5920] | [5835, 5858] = -0.71 angstrom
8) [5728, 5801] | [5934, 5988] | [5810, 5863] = -0.08 angstrom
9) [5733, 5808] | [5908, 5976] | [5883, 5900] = 1.61 angstrom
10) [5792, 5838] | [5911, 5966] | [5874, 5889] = 0.93 angstrom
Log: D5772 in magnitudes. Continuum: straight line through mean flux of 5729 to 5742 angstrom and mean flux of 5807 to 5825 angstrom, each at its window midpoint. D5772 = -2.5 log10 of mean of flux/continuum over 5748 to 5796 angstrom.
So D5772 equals 0.03 mag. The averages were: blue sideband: 8.96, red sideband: 8.83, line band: 8.69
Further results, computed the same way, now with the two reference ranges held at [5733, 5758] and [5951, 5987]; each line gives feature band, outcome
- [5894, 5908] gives 0.05 mag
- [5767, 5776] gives 0.02 mag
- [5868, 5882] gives 0.01 mag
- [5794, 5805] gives -0.05 mag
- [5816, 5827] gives 0.01 mag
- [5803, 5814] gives -0.03 mag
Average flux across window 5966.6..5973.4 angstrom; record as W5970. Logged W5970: 8.5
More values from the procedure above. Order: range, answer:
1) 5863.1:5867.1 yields 8.44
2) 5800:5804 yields 9.24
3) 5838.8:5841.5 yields 8.9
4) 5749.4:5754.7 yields 8.85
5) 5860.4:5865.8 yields 8.33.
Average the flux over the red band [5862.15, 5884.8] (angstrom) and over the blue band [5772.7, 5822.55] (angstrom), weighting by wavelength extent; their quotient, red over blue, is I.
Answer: 1.0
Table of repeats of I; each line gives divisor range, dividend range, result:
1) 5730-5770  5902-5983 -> 0.97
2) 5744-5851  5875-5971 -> 0.95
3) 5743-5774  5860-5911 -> 0.94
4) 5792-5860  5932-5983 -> 0.96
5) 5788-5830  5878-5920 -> 0.92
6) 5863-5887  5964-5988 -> 1.02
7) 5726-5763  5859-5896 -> 0.93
